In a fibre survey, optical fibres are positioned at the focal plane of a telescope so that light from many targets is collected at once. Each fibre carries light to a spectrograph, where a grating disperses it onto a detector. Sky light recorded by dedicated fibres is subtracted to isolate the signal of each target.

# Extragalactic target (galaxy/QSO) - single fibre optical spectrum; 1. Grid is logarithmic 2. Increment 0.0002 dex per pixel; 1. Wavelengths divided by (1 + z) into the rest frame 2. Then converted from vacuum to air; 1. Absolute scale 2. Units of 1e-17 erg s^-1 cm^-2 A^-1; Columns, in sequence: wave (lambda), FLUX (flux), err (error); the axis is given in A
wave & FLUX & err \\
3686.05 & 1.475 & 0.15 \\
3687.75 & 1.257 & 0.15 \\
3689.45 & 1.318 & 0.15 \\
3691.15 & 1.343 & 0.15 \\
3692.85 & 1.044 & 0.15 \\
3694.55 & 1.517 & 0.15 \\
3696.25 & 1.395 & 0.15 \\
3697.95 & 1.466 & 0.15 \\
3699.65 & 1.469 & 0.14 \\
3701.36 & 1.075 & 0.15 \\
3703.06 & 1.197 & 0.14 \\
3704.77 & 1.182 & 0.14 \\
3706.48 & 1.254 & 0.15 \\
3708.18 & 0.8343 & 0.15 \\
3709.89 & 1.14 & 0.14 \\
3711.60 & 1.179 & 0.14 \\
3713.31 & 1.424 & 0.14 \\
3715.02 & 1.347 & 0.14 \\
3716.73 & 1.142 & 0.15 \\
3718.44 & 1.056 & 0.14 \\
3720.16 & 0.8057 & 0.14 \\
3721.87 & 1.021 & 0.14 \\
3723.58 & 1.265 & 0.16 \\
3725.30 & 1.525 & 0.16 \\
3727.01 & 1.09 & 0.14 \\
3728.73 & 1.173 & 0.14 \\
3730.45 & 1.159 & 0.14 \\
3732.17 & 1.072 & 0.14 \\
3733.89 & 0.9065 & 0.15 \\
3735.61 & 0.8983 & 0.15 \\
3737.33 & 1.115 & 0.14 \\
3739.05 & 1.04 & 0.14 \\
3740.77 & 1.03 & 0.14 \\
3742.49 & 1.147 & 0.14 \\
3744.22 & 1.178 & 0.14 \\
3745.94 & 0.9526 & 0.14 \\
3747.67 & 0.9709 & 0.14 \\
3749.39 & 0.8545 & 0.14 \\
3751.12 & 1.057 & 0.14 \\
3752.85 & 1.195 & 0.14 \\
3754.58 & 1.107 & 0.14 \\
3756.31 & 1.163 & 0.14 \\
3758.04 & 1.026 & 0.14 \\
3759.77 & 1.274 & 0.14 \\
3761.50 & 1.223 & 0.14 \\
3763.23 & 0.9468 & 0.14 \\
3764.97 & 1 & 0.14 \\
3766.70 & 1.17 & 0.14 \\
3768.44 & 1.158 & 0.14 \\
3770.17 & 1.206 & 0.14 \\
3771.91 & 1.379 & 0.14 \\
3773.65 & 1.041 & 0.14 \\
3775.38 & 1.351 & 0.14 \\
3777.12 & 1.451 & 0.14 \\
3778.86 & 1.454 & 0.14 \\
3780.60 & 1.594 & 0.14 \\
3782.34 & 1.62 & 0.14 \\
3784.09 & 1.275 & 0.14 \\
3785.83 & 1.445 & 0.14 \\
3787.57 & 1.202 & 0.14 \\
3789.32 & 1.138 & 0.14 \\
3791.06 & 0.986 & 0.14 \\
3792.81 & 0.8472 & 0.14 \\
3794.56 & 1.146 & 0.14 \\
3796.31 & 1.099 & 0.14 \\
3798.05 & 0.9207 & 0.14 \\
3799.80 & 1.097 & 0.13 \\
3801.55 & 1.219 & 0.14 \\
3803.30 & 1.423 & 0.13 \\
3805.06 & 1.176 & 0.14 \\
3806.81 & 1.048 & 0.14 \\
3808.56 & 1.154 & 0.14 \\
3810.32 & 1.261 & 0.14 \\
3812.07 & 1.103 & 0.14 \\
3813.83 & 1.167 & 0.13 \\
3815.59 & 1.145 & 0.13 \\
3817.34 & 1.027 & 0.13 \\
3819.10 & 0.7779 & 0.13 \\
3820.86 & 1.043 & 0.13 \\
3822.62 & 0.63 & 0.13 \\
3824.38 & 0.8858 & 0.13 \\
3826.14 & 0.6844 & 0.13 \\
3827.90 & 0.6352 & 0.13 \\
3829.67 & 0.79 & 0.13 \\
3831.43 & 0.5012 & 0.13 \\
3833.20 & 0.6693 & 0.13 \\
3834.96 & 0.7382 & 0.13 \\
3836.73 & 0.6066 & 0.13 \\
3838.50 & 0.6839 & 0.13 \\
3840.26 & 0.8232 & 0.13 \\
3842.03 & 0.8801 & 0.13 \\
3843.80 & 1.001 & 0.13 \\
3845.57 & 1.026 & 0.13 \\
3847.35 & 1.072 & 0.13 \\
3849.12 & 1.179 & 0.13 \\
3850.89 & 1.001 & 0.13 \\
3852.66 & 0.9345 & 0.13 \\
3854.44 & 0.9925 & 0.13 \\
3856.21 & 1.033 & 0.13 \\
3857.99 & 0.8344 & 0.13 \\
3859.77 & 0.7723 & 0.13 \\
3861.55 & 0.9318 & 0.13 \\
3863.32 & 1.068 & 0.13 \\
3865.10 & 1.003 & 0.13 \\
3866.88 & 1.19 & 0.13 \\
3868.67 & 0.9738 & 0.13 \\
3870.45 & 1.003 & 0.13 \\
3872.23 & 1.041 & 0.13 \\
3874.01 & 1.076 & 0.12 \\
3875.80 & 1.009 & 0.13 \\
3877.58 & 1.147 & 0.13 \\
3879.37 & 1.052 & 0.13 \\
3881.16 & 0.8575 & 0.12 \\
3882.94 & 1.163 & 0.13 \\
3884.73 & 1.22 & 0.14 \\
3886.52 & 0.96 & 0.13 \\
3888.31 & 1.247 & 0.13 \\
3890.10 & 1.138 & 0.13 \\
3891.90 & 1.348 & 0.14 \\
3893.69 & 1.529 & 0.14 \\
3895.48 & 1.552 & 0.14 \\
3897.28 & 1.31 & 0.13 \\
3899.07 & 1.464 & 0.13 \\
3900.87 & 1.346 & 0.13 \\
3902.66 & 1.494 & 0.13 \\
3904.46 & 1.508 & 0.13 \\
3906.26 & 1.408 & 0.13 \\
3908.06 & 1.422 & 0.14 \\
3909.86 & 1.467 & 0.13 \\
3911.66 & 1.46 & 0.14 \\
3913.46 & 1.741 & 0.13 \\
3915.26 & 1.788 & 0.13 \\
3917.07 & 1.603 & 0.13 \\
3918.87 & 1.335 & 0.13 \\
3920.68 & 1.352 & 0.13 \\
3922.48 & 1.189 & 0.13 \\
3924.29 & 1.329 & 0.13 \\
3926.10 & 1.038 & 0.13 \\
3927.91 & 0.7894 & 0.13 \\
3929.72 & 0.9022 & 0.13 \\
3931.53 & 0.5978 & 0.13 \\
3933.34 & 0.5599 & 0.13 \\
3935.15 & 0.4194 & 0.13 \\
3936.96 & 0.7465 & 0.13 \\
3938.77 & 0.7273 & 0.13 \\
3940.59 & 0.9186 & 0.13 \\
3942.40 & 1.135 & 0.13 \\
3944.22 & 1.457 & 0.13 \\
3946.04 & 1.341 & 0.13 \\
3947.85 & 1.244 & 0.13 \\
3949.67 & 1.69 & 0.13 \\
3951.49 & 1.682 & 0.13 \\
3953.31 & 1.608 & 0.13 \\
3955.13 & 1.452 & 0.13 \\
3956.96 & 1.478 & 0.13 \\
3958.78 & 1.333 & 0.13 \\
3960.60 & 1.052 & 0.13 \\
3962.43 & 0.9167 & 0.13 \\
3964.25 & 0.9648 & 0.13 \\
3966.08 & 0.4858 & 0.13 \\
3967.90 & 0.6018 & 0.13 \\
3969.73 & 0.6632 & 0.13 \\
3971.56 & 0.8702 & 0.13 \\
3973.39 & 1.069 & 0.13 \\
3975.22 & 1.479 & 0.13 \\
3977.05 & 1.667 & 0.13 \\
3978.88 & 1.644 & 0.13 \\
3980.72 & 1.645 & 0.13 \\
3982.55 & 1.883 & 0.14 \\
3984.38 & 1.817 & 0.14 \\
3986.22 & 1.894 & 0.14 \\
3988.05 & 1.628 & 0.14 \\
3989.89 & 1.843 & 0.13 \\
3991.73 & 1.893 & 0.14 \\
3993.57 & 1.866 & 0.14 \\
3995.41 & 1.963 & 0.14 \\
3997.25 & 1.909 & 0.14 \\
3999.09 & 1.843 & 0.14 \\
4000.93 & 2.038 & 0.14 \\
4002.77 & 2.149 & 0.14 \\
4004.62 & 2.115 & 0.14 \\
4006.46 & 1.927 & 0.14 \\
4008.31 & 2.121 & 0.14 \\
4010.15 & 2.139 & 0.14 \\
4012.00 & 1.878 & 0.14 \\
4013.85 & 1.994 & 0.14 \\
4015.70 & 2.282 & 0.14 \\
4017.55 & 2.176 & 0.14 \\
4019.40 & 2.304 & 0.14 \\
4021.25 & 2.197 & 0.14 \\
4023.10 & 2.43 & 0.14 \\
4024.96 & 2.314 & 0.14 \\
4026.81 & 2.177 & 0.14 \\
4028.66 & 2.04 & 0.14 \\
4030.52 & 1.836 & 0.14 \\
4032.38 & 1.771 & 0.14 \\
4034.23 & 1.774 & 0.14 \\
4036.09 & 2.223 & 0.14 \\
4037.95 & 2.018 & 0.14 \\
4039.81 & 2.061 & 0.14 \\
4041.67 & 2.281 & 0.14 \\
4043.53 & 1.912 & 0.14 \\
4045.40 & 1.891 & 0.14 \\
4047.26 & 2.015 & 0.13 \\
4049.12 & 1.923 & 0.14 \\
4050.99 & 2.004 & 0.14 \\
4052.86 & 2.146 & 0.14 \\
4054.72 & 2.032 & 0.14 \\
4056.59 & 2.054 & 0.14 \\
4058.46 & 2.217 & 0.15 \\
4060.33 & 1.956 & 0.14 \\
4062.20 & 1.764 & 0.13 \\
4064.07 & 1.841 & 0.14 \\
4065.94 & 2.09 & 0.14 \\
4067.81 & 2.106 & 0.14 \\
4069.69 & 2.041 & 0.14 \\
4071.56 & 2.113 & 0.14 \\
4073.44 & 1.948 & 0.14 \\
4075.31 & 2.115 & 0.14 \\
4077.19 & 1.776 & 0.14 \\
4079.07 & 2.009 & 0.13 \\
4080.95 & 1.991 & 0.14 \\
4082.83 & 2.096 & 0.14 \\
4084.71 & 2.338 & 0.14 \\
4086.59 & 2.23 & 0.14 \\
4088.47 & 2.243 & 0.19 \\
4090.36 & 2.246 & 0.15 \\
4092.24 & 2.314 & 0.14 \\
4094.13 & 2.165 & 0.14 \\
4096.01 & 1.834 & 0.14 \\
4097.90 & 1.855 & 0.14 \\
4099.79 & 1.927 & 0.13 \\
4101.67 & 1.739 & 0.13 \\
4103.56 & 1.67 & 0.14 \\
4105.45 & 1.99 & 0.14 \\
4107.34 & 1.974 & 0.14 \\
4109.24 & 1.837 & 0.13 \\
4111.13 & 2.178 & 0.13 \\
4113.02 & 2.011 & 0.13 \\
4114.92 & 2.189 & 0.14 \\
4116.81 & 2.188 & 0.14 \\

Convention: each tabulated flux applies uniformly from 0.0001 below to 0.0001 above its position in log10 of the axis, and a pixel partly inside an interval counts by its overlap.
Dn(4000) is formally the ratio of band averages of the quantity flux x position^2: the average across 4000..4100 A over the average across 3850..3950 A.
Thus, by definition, 1.9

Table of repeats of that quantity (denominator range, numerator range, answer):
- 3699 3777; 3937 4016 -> 1.53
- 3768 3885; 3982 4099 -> 2.18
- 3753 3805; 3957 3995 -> 1.26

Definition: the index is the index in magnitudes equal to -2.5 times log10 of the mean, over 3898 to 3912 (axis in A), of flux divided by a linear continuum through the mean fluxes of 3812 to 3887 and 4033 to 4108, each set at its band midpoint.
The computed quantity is -0.19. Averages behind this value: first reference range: 0.936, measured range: 1.44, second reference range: 2.02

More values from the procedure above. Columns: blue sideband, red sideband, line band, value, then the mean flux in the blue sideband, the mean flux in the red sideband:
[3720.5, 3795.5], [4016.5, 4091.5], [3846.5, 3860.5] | 0.43 mag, 1.16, 2.07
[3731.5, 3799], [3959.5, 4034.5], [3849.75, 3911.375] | 0.23 mag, 1.15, 1.74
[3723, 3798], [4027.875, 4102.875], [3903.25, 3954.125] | 0.31 mag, 1.16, 2.02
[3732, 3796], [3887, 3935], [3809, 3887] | 0.28 mag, 1.15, 1.29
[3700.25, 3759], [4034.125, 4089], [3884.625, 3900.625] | 0.19 mag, 1.11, 2.04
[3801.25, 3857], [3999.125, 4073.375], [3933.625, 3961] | 0.30 mag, 0.944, 2.06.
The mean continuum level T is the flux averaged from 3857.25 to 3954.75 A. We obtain 1.19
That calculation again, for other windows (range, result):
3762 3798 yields 1.22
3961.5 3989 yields 1.28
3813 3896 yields 0.978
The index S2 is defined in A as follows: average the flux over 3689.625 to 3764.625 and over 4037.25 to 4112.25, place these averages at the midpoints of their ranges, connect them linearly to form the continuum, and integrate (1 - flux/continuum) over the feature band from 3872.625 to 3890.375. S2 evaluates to 5.2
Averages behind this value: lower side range 1.15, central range 1.08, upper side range 2.02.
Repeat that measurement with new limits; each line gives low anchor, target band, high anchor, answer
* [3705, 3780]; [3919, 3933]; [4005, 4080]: 5.5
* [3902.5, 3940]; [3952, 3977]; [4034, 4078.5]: 5.8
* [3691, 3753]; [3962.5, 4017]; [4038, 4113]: 4.8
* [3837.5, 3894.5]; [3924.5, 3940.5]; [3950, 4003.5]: 6.7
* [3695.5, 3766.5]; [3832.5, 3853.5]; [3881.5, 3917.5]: 6.8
